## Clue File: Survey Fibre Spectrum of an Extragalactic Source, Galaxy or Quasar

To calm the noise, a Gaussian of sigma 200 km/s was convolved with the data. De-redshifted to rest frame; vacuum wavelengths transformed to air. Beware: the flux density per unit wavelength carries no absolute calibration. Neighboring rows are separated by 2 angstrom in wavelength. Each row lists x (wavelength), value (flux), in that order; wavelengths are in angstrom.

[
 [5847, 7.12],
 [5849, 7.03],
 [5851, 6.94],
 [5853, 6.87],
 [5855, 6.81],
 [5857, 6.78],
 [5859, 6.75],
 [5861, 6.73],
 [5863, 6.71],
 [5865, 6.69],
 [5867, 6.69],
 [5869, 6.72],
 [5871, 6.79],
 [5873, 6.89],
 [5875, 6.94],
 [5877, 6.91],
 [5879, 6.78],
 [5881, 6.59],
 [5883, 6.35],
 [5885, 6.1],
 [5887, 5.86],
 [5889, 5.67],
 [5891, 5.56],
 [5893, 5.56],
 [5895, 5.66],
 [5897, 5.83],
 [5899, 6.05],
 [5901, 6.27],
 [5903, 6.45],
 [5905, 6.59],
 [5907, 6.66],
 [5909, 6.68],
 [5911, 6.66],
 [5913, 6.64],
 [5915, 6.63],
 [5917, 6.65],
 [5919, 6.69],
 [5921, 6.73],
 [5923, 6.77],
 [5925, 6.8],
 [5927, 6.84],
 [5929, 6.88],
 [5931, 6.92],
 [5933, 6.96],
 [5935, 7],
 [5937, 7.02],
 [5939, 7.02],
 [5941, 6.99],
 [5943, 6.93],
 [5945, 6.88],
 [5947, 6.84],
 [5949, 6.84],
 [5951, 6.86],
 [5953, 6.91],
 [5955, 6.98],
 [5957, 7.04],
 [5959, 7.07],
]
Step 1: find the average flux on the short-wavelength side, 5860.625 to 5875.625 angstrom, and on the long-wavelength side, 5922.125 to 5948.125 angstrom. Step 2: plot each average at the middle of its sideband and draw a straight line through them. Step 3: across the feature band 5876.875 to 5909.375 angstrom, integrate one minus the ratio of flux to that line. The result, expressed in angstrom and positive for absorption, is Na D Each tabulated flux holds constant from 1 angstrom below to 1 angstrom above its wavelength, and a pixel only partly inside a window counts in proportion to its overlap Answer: 3.0 angstrom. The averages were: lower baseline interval 6.77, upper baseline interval 6.91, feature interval 6.18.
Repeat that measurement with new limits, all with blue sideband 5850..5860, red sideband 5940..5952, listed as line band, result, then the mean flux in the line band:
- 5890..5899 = 1.52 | 5.7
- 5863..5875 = 0.13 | 6.77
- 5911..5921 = 0.30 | 6.66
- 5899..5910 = 0.60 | 6.49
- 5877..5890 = 1.08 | 6.28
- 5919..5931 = 0.13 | 6.8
